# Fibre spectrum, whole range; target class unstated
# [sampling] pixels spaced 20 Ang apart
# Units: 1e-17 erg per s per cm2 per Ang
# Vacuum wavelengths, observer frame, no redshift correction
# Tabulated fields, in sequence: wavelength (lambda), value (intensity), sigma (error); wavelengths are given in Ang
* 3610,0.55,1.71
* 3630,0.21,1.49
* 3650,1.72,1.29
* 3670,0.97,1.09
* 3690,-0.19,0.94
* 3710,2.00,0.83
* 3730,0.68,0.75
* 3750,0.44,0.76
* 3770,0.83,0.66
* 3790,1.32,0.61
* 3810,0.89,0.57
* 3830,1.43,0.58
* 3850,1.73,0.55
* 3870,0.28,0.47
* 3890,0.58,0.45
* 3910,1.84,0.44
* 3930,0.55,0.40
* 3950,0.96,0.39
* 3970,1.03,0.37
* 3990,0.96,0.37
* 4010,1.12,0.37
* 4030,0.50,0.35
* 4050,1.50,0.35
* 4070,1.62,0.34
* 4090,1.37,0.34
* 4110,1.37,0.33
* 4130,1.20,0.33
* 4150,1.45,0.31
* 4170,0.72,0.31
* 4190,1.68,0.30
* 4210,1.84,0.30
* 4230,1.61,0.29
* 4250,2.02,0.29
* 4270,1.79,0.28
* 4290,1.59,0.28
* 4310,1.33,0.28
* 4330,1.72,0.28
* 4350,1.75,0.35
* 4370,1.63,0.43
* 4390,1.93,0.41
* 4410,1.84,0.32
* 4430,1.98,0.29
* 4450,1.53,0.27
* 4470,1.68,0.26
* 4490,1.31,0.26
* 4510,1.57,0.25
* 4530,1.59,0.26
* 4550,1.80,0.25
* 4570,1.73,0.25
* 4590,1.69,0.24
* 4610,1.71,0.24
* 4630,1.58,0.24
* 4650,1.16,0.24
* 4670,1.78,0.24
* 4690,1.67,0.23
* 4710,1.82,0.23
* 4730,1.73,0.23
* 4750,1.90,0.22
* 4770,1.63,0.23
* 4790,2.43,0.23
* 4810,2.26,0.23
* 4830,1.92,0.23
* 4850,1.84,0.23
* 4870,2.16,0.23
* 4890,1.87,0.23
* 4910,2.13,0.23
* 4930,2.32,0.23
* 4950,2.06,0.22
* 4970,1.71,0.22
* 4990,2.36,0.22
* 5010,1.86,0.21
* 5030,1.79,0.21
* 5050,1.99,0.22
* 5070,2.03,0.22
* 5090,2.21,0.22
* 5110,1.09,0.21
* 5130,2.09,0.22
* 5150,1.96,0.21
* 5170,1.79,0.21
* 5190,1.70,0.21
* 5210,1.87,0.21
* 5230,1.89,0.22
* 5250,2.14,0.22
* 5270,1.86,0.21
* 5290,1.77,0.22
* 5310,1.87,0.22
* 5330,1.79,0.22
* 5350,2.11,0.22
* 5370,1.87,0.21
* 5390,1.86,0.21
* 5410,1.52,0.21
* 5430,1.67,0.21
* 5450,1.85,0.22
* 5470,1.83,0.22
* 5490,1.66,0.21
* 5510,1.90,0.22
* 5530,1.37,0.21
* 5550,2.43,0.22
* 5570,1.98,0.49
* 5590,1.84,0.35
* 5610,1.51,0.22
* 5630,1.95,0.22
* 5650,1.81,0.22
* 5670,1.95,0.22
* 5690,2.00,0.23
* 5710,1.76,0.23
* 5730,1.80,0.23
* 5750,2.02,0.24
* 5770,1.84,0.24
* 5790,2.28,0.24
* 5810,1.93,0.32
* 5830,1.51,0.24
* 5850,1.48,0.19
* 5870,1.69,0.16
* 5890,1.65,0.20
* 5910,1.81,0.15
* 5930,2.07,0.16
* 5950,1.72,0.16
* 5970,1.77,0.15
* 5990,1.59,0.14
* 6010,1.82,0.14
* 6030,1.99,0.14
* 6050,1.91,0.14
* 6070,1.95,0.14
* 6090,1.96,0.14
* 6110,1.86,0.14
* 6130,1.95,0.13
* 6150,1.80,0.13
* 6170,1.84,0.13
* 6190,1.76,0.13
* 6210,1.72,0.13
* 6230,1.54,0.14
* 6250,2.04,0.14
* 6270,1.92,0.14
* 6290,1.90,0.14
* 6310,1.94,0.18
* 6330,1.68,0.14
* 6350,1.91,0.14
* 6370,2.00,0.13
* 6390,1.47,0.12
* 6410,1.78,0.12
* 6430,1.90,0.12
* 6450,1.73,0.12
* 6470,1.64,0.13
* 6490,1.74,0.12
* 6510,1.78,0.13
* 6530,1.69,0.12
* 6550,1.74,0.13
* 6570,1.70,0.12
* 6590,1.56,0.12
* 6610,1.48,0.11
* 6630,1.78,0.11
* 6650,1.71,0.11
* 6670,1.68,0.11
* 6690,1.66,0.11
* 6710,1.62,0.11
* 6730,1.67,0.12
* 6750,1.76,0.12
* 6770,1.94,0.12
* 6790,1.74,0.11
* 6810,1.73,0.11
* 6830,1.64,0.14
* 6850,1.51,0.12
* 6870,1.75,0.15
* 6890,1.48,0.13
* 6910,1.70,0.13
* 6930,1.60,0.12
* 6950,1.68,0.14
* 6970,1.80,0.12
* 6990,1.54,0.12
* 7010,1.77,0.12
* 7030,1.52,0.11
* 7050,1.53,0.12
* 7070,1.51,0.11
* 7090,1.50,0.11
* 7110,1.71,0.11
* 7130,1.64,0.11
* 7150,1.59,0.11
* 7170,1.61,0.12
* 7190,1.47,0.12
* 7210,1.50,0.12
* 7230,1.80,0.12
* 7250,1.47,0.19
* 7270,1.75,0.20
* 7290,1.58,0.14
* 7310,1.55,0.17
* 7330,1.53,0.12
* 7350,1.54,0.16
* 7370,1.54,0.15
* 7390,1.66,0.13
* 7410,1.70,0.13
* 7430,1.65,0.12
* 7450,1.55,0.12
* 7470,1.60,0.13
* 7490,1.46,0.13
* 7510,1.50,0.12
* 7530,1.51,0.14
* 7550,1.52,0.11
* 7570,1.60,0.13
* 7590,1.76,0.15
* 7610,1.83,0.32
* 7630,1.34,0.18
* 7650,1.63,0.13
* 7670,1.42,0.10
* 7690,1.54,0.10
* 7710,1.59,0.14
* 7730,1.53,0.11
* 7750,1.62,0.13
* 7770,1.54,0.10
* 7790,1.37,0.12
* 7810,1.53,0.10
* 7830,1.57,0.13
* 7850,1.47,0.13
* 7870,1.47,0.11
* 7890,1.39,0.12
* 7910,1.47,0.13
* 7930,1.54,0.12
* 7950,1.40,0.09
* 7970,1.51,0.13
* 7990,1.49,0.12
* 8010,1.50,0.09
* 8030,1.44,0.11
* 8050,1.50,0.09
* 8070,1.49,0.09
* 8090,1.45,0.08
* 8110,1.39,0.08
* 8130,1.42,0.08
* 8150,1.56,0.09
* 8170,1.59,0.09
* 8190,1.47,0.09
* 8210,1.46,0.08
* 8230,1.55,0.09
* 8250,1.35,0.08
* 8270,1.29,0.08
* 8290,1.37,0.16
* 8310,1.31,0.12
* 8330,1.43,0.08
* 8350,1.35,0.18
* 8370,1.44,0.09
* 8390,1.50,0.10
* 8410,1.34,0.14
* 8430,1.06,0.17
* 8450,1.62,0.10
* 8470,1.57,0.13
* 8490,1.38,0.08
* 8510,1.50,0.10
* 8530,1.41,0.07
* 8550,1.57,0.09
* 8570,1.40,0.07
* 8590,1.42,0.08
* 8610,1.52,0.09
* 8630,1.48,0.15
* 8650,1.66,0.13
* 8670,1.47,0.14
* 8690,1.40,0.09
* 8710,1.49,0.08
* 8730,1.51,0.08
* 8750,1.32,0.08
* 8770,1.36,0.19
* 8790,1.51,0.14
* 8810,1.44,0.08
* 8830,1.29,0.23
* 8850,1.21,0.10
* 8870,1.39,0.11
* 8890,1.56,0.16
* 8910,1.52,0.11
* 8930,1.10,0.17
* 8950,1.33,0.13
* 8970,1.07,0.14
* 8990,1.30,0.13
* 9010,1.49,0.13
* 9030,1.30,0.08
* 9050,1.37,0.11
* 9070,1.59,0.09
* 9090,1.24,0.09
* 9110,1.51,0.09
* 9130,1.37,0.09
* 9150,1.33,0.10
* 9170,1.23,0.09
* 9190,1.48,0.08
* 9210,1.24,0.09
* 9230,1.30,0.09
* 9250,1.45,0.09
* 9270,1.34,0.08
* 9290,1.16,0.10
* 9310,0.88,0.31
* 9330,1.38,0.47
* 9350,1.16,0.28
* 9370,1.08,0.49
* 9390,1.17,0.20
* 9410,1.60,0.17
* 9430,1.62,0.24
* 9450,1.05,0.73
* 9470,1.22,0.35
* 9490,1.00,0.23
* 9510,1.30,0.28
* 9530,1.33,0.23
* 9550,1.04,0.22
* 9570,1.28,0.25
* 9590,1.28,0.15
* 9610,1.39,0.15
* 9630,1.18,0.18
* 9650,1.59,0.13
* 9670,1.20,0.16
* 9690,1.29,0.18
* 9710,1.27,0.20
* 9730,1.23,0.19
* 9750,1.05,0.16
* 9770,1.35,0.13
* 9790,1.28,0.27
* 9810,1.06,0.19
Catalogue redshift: 0.05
